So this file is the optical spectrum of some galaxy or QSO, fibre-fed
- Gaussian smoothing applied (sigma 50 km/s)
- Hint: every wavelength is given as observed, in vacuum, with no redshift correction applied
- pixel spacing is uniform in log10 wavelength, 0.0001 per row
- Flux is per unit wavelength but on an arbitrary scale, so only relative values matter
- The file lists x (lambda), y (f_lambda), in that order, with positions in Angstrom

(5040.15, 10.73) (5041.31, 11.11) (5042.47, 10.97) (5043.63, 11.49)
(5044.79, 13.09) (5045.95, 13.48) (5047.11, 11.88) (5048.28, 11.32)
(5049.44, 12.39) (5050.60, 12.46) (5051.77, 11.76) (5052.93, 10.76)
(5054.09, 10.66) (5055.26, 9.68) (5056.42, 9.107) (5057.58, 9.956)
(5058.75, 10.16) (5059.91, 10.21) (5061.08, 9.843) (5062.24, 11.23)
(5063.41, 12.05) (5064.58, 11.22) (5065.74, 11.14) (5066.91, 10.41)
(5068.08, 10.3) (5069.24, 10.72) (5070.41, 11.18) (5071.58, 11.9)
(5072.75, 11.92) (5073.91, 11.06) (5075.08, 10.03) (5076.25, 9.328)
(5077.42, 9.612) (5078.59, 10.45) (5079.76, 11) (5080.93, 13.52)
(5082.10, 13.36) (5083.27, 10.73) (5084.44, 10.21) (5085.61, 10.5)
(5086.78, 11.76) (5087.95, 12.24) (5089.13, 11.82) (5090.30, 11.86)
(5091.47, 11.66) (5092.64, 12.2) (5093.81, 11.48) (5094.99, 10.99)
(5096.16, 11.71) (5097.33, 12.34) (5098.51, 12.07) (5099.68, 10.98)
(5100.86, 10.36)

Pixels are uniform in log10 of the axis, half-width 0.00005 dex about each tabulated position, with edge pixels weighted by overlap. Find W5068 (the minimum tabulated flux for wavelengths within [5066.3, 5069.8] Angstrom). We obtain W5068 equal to 10.3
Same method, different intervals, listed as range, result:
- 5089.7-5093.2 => 11.66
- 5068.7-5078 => 9.328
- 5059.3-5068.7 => 9.843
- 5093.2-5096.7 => 10.99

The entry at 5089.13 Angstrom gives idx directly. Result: 11.82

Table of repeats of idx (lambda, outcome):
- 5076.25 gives 9.328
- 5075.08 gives 10.03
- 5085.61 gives 10.5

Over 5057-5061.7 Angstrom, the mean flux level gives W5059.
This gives 10.1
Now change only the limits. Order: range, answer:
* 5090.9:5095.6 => 11.6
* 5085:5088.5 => 11.5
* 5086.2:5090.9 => 11.9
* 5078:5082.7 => 12.1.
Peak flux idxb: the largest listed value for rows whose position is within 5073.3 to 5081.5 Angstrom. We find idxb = 13.52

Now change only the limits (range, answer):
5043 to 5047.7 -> 13.48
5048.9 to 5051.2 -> 12.46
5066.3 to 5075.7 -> 11.92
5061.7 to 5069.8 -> 12.05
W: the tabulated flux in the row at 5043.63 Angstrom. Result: 11.49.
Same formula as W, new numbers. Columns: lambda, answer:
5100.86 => 10.36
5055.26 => 9.68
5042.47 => 10.97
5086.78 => 11.76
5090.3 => 11.86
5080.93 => 13.52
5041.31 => 11.11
